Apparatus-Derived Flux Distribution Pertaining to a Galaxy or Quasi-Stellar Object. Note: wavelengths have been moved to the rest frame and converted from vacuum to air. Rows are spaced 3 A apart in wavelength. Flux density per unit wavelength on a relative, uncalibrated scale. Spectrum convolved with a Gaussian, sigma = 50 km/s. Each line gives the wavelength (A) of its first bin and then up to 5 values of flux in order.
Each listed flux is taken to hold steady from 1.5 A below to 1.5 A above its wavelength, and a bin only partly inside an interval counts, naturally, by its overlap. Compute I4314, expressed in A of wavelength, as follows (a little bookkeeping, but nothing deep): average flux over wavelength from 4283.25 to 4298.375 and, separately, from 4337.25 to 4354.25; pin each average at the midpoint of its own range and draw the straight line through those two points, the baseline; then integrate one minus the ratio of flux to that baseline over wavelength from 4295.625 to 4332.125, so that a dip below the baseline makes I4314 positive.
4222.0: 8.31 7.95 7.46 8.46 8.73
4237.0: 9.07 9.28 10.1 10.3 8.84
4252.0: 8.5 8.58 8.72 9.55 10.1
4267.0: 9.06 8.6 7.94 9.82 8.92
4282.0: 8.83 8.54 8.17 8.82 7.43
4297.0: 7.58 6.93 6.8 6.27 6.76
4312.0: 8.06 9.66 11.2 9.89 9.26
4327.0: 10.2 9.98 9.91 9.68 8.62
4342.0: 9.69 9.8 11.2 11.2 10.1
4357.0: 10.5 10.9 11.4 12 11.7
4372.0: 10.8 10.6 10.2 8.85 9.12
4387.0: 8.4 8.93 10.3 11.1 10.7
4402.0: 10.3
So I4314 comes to 1.7 A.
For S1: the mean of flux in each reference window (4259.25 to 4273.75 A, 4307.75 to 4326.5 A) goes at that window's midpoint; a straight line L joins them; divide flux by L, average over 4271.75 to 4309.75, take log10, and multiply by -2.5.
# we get 0.16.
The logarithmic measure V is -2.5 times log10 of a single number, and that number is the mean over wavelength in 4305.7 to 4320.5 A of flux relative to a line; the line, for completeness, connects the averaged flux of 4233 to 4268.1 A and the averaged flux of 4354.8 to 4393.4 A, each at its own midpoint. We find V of 0.131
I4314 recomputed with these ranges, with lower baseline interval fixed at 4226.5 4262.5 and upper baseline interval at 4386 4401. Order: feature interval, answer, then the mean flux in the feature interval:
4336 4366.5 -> -2.4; 10.5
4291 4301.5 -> 2.0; 7.53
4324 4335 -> -0.4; 9.91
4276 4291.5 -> 0.8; 8.76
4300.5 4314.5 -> 3.3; 7.16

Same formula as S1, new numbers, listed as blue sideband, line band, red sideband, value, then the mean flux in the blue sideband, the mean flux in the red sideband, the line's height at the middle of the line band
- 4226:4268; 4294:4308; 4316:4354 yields 0.36 mag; 9.04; 10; 9.66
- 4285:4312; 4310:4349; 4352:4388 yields -0.12 mag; 7.45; 10.4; 8.74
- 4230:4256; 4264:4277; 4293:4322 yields -0.04 mag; 9.12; 8.04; 8.66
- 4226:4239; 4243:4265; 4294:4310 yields -0.16 mag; 8.44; 6.92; 7.97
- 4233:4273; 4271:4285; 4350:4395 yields 0.07 mag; 9.15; 10.3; 9.39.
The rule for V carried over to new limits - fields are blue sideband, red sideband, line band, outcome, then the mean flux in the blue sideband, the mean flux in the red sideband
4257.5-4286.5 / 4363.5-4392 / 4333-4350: -0.01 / 9.02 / 10.1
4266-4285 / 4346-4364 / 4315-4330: -0.01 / 8.83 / 10.8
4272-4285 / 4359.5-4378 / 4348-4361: 0.01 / 8.87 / 11.2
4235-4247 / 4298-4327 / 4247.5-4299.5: 0.05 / 9.62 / 8.4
